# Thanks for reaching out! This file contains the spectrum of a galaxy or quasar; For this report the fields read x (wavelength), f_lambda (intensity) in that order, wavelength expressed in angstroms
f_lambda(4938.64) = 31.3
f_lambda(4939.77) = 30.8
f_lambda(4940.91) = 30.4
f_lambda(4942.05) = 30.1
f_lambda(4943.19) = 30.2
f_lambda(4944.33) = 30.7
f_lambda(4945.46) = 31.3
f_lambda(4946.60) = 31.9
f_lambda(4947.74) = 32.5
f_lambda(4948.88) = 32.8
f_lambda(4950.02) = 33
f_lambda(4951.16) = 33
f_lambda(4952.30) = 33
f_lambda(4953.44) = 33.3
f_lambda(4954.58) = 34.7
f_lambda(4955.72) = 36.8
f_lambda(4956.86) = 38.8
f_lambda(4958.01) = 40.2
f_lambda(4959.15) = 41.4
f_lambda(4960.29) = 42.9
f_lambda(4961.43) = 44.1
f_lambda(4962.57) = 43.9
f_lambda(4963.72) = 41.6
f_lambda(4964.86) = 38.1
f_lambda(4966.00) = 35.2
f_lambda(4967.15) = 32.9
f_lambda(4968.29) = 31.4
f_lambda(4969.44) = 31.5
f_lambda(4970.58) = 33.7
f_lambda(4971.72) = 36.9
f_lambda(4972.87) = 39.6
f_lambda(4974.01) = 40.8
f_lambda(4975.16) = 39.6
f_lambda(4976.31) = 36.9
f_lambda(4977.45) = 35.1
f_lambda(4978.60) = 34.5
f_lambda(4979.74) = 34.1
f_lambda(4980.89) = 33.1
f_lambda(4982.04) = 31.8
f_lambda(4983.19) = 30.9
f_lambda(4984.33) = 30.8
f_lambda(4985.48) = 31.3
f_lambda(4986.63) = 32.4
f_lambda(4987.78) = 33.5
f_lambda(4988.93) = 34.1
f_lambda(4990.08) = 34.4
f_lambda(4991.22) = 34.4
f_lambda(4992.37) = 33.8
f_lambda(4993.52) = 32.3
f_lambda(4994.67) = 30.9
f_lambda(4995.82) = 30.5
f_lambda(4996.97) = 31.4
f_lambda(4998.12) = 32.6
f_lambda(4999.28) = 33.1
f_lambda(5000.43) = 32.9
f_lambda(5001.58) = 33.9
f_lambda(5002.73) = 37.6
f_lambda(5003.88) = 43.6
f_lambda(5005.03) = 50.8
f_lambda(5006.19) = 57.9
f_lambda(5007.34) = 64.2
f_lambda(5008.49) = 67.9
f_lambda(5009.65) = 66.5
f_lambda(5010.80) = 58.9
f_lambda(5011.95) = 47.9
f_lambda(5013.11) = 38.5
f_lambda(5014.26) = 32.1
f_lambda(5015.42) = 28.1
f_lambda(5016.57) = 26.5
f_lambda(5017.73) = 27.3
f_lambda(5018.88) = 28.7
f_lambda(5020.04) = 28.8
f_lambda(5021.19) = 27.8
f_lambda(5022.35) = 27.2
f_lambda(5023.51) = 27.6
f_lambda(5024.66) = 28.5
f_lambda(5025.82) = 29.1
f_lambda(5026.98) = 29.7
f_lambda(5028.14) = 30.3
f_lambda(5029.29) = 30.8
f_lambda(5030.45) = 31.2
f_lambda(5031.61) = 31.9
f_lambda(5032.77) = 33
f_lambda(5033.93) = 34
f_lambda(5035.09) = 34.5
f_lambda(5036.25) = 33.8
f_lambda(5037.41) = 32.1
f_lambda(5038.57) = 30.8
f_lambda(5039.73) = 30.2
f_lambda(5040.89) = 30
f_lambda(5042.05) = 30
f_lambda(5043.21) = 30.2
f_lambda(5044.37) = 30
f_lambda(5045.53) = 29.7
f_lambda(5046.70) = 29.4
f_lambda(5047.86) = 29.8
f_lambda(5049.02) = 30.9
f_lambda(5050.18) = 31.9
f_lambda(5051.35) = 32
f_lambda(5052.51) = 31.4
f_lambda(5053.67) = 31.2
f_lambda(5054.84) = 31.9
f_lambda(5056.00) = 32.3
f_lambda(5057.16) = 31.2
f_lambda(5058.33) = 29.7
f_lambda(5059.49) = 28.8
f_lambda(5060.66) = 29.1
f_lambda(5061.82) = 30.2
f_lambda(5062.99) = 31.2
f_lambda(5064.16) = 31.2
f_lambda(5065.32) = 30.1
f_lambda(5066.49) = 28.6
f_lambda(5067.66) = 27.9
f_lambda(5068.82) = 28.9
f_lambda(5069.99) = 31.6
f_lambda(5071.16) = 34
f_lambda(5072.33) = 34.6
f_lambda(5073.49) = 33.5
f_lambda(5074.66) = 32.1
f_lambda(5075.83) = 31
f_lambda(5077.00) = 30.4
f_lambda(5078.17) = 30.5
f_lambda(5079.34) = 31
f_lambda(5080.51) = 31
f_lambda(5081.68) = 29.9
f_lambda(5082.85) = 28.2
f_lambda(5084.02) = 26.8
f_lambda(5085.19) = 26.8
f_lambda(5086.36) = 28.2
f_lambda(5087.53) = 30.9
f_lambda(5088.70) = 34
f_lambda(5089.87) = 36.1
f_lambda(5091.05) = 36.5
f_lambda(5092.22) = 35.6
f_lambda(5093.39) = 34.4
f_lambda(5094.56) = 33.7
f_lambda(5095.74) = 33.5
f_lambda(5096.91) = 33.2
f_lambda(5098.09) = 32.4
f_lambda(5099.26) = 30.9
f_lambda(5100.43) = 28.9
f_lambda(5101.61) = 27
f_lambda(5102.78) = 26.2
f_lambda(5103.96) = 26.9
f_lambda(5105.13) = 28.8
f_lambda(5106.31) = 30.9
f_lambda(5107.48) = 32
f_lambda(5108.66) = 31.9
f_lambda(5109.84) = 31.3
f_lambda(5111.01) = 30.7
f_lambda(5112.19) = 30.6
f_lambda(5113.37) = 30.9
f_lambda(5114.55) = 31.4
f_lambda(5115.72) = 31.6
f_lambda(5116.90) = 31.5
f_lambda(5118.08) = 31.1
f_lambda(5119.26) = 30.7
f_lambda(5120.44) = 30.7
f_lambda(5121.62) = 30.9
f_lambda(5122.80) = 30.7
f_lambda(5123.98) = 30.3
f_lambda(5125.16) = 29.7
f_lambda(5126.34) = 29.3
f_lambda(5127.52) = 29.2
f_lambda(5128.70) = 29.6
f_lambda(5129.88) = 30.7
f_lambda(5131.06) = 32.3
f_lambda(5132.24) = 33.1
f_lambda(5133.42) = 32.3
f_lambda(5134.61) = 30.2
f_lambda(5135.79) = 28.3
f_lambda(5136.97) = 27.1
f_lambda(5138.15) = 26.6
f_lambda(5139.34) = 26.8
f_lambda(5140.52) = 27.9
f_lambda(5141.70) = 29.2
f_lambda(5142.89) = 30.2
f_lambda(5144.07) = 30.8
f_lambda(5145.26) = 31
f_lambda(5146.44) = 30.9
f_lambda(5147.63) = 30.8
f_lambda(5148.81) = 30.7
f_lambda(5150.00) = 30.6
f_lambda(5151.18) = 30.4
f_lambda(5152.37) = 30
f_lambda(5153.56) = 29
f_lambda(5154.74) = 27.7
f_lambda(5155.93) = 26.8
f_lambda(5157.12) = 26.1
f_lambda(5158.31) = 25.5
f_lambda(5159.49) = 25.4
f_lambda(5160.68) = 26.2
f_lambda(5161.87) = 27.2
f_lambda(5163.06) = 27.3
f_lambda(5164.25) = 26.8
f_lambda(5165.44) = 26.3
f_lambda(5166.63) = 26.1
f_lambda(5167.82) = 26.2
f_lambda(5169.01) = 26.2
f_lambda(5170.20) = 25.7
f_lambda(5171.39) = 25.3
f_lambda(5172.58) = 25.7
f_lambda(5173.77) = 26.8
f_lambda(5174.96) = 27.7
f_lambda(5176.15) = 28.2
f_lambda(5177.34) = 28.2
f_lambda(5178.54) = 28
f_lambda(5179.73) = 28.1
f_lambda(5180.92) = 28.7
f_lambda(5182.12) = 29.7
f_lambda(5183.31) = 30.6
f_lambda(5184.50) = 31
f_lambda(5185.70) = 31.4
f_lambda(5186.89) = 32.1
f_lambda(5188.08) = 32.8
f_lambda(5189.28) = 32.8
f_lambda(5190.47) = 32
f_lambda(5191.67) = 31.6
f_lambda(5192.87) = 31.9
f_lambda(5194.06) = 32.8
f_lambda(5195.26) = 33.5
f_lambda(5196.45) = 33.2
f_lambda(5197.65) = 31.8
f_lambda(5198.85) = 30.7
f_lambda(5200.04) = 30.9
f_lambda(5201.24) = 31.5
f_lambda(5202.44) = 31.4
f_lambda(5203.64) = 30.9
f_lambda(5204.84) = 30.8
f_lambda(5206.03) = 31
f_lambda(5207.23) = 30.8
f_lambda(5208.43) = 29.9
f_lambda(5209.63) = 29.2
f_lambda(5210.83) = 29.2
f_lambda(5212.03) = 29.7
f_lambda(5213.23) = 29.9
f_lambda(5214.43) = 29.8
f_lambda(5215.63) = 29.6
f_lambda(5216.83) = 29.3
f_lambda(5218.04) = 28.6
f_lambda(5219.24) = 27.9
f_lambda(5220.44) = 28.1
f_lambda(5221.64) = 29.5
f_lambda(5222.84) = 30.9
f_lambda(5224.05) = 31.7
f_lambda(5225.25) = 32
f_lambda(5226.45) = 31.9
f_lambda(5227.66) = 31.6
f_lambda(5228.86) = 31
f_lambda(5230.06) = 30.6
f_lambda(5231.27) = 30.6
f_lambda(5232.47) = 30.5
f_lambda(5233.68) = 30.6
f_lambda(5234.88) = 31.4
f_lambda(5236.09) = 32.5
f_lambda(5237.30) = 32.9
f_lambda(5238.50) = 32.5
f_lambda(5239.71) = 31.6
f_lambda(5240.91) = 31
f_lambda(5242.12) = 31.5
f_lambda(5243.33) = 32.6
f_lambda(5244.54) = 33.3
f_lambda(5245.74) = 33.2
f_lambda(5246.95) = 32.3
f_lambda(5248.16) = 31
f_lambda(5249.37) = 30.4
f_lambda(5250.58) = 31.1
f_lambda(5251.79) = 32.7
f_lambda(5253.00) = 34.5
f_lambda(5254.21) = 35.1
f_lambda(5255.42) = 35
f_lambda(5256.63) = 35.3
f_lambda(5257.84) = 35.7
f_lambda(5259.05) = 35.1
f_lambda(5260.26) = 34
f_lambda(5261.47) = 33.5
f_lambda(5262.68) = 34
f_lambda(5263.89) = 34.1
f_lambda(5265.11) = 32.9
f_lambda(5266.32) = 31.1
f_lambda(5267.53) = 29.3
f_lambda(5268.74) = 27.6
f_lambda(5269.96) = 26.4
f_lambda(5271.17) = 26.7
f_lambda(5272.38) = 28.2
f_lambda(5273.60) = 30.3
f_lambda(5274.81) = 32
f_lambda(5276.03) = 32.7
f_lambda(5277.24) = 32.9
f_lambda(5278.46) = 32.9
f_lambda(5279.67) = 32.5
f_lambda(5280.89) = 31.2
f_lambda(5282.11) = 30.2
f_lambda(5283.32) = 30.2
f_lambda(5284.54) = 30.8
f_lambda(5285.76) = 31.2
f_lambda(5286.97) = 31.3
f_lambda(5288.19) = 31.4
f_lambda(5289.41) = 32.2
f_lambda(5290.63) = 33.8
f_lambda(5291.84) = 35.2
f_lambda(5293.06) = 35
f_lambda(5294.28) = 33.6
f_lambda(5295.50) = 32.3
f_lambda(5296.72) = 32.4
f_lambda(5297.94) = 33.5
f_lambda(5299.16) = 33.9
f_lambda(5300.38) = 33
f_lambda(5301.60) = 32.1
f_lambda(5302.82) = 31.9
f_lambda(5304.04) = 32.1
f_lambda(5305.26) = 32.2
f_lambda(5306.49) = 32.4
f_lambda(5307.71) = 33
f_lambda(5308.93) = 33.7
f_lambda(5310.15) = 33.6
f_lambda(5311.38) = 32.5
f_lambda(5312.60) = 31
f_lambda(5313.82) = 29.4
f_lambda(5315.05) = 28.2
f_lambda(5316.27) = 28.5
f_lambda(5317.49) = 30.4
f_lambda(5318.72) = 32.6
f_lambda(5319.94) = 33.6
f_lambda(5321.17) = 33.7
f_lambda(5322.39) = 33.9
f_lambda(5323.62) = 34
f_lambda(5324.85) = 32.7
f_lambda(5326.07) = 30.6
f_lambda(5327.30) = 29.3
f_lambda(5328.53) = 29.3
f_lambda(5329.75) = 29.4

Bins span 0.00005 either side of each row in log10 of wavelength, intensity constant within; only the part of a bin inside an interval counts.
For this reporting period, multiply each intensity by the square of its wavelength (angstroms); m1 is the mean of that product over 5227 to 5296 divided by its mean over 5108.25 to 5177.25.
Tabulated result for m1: 1.16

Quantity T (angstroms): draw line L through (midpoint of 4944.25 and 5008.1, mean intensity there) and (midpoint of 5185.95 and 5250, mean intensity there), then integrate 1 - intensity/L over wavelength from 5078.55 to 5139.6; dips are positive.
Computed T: 5.2 angstroms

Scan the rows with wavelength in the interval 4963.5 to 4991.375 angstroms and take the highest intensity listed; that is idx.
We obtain 41.6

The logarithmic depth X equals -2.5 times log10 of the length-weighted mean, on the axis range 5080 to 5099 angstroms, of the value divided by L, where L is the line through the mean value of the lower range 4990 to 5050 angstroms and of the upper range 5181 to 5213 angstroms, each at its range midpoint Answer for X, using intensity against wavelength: 0.05 mag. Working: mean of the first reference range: 35.1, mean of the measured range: 31.9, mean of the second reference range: 31.2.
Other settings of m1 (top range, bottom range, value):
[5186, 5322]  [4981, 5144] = 1.05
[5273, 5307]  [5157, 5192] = 1.20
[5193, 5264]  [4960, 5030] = 0.95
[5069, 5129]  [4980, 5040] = 0.91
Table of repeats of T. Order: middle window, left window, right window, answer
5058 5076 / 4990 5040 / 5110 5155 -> 1.4 angstroms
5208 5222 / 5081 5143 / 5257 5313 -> 1.0 angstroms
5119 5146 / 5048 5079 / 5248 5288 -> 1.2 angstroms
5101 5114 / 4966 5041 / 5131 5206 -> 0.8 angstroms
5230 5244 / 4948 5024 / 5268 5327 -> 0.5 angstroms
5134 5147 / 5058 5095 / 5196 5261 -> 1.0 angstroms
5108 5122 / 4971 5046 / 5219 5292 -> 1.1 angstroms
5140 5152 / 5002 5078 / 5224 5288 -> 1.0 angstroms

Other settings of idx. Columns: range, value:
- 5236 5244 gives 32.9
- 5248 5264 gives 35.7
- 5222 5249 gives 33.3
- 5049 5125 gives 36.5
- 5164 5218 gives 33.5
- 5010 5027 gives 58.9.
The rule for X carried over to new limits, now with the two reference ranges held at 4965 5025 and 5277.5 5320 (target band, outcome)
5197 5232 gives 0.10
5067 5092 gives 0.13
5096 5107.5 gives 0.18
